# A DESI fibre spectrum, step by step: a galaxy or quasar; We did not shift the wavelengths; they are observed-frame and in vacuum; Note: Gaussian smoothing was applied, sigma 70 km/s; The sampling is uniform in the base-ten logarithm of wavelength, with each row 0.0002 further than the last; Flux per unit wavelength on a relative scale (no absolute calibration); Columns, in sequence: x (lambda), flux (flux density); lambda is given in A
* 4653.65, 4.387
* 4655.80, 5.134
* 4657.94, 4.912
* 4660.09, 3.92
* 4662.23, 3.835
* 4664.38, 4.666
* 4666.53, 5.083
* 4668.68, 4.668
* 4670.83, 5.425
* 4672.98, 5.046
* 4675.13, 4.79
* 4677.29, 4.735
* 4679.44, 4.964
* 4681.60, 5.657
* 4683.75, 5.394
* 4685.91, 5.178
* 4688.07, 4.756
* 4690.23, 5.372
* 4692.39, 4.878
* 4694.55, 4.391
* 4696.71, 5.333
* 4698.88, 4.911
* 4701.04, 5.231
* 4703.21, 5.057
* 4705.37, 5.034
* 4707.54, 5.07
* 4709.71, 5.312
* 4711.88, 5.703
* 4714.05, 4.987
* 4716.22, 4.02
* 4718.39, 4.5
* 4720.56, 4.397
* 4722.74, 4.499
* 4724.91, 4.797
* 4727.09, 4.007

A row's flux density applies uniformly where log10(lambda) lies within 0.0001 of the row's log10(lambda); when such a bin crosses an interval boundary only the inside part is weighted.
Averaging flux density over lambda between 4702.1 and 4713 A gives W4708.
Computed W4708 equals 5.23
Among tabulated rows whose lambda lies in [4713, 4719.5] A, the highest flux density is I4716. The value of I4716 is 4.987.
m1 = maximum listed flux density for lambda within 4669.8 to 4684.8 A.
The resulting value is 5.657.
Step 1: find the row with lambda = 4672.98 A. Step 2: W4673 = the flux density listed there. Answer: 5.046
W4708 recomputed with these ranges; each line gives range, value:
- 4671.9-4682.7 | 5.04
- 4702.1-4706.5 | 5.05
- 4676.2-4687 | 5.18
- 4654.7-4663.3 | 4.45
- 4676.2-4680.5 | 4.85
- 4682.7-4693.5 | 5.11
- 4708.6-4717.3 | 5.01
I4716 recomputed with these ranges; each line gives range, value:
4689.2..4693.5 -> 5.372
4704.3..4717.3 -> 5.703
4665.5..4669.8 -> 5.083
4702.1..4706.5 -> 5.057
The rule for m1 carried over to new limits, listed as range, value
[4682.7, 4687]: 5.394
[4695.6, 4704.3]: 5.333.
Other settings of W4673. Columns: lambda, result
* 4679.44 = 4.964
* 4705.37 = 5.034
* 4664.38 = 4.666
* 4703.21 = 5.057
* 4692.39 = 4.878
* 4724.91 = 4.797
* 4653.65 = 4.387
